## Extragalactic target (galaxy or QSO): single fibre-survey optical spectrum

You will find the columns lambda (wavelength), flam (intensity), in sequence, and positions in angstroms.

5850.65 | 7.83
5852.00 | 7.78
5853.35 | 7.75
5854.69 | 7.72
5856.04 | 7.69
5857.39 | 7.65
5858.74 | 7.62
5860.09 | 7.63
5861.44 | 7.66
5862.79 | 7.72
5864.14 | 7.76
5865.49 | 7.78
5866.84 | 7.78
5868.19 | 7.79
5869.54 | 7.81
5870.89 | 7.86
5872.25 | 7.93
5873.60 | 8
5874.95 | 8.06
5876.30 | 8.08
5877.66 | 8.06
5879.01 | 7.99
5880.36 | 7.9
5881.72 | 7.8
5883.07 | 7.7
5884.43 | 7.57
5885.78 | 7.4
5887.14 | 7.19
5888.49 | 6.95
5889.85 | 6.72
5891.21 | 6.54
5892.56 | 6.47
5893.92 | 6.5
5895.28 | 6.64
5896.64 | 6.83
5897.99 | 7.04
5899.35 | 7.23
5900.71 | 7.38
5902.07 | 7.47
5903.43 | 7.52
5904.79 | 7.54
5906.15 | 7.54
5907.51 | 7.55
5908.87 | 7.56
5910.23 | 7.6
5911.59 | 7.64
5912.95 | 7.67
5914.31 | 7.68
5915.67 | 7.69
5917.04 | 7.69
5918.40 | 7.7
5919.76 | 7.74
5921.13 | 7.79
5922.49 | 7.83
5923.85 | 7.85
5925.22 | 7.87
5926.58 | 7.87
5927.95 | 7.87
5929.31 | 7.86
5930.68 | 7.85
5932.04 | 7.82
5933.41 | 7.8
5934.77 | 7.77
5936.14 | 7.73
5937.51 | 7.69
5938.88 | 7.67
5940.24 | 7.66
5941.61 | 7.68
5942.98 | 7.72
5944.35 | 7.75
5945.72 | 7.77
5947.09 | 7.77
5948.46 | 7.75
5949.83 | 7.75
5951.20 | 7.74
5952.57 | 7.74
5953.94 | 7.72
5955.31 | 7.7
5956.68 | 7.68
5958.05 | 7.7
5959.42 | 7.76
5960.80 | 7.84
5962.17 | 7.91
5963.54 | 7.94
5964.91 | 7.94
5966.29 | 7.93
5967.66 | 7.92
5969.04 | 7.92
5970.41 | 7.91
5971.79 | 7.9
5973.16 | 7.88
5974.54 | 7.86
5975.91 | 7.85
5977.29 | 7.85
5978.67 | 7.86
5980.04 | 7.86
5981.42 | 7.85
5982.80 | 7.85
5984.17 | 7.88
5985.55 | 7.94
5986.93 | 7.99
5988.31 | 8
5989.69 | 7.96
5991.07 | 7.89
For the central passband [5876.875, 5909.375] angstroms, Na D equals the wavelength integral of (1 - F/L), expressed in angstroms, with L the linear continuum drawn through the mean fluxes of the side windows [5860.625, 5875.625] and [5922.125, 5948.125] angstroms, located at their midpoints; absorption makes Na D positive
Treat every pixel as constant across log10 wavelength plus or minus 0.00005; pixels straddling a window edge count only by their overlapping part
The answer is 2.1 angstroms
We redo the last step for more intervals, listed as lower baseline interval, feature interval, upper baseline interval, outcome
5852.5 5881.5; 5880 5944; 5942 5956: 2.2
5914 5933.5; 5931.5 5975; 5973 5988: 0.3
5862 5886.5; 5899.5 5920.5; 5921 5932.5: 0.7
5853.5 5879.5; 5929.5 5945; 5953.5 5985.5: 0.2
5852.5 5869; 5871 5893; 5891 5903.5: -0.8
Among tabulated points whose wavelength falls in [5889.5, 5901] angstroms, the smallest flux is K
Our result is 6.47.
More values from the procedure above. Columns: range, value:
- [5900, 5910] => 7.38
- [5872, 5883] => 7.8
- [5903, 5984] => 7.52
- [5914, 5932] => 7.68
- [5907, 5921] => 7.55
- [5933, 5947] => 7.66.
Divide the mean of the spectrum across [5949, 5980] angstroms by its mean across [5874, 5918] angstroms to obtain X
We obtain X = 1.1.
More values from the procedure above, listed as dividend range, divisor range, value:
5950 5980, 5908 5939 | 1.01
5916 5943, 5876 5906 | 1.07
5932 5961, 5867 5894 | 1.02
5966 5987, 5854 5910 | 1.05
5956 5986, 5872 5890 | 1.02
